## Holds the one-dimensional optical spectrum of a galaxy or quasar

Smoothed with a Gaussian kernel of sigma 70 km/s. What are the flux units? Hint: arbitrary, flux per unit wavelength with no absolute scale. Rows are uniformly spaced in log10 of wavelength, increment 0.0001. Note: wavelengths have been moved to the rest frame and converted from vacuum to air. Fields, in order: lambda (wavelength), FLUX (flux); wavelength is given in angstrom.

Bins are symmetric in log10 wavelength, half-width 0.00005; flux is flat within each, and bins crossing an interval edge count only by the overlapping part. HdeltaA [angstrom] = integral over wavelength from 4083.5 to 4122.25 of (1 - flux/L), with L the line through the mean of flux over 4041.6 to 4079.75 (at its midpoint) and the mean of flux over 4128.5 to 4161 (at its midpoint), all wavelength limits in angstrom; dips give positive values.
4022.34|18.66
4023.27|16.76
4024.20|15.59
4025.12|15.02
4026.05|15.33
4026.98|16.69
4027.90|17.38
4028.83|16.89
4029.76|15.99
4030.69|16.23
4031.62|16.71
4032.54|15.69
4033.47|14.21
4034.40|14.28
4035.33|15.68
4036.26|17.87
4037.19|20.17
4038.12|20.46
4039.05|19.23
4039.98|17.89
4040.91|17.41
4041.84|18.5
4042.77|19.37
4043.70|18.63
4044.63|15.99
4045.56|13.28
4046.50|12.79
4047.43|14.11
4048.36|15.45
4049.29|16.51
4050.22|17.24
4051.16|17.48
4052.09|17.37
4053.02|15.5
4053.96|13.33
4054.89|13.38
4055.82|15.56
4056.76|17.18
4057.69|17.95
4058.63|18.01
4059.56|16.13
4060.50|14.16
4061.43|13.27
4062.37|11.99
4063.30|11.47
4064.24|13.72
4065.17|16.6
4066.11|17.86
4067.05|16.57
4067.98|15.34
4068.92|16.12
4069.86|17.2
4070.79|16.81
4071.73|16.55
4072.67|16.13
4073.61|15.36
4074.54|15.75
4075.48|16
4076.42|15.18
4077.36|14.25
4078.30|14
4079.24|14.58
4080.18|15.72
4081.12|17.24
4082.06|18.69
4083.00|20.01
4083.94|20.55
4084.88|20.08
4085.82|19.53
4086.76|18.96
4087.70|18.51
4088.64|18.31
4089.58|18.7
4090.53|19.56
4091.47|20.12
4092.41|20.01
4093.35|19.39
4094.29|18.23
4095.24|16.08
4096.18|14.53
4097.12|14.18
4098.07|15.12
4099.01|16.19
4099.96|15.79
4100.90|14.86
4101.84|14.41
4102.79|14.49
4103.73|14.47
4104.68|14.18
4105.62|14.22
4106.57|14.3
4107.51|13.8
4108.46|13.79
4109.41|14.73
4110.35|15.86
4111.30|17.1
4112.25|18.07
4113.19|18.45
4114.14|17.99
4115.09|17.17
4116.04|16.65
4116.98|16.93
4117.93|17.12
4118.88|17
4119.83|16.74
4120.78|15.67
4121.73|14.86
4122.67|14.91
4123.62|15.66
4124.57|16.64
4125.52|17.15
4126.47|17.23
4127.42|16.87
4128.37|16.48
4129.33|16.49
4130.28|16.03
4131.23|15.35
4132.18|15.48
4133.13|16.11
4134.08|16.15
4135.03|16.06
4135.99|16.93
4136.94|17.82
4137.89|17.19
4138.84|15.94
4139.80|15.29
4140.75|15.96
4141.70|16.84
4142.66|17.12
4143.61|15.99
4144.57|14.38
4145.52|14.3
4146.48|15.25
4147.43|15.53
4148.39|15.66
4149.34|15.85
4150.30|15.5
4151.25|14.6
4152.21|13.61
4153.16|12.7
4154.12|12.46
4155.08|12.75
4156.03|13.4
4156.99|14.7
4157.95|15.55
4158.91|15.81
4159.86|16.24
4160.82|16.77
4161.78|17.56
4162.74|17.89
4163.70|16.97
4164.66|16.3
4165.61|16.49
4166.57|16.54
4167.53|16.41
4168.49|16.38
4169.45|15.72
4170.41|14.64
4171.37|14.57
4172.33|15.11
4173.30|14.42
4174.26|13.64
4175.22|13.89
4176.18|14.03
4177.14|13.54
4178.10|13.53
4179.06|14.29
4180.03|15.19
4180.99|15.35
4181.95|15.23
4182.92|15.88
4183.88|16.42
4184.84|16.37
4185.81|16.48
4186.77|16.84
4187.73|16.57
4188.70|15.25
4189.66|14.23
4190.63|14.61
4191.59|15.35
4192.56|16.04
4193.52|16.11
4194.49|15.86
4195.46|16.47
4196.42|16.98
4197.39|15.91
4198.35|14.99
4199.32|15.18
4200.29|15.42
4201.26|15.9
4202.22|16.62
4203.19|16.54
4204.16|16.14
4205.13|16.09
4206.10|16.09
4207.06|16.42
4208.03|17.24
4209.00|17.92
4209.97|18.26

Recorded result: -2.9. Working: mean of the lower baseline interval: 15.7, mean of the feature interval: 16.7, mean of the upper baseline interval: 15.5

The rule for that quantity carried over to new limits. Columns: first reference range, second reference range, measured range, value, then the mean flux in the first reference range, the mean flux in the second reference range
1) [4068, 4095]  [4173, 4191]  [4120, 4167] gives 0.6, 17.5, 15.1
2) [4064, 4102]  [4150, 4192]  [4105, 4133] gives 0.1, 16.9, 15.2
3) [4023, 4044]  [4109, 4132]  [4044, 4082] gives 3.0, 17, 16.5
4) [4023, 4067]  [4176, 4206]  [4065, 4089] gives -1.5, 16.1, 15.6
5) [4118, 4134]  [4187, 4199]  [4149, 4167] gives 0.7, 16.2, 15.7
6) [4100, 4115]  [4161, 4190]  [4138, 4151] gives -0.2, 15.4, 15.5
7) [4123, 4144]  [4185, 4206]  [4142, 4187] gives 2.4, 16.4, 15.9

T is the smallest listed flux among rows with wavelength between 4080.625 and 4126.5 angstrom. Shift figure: 13.79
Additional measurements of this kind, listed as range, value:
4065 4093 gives 14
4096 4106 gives 14.18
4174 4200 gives 13.53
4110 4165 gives 12.46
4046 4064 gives 11.47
